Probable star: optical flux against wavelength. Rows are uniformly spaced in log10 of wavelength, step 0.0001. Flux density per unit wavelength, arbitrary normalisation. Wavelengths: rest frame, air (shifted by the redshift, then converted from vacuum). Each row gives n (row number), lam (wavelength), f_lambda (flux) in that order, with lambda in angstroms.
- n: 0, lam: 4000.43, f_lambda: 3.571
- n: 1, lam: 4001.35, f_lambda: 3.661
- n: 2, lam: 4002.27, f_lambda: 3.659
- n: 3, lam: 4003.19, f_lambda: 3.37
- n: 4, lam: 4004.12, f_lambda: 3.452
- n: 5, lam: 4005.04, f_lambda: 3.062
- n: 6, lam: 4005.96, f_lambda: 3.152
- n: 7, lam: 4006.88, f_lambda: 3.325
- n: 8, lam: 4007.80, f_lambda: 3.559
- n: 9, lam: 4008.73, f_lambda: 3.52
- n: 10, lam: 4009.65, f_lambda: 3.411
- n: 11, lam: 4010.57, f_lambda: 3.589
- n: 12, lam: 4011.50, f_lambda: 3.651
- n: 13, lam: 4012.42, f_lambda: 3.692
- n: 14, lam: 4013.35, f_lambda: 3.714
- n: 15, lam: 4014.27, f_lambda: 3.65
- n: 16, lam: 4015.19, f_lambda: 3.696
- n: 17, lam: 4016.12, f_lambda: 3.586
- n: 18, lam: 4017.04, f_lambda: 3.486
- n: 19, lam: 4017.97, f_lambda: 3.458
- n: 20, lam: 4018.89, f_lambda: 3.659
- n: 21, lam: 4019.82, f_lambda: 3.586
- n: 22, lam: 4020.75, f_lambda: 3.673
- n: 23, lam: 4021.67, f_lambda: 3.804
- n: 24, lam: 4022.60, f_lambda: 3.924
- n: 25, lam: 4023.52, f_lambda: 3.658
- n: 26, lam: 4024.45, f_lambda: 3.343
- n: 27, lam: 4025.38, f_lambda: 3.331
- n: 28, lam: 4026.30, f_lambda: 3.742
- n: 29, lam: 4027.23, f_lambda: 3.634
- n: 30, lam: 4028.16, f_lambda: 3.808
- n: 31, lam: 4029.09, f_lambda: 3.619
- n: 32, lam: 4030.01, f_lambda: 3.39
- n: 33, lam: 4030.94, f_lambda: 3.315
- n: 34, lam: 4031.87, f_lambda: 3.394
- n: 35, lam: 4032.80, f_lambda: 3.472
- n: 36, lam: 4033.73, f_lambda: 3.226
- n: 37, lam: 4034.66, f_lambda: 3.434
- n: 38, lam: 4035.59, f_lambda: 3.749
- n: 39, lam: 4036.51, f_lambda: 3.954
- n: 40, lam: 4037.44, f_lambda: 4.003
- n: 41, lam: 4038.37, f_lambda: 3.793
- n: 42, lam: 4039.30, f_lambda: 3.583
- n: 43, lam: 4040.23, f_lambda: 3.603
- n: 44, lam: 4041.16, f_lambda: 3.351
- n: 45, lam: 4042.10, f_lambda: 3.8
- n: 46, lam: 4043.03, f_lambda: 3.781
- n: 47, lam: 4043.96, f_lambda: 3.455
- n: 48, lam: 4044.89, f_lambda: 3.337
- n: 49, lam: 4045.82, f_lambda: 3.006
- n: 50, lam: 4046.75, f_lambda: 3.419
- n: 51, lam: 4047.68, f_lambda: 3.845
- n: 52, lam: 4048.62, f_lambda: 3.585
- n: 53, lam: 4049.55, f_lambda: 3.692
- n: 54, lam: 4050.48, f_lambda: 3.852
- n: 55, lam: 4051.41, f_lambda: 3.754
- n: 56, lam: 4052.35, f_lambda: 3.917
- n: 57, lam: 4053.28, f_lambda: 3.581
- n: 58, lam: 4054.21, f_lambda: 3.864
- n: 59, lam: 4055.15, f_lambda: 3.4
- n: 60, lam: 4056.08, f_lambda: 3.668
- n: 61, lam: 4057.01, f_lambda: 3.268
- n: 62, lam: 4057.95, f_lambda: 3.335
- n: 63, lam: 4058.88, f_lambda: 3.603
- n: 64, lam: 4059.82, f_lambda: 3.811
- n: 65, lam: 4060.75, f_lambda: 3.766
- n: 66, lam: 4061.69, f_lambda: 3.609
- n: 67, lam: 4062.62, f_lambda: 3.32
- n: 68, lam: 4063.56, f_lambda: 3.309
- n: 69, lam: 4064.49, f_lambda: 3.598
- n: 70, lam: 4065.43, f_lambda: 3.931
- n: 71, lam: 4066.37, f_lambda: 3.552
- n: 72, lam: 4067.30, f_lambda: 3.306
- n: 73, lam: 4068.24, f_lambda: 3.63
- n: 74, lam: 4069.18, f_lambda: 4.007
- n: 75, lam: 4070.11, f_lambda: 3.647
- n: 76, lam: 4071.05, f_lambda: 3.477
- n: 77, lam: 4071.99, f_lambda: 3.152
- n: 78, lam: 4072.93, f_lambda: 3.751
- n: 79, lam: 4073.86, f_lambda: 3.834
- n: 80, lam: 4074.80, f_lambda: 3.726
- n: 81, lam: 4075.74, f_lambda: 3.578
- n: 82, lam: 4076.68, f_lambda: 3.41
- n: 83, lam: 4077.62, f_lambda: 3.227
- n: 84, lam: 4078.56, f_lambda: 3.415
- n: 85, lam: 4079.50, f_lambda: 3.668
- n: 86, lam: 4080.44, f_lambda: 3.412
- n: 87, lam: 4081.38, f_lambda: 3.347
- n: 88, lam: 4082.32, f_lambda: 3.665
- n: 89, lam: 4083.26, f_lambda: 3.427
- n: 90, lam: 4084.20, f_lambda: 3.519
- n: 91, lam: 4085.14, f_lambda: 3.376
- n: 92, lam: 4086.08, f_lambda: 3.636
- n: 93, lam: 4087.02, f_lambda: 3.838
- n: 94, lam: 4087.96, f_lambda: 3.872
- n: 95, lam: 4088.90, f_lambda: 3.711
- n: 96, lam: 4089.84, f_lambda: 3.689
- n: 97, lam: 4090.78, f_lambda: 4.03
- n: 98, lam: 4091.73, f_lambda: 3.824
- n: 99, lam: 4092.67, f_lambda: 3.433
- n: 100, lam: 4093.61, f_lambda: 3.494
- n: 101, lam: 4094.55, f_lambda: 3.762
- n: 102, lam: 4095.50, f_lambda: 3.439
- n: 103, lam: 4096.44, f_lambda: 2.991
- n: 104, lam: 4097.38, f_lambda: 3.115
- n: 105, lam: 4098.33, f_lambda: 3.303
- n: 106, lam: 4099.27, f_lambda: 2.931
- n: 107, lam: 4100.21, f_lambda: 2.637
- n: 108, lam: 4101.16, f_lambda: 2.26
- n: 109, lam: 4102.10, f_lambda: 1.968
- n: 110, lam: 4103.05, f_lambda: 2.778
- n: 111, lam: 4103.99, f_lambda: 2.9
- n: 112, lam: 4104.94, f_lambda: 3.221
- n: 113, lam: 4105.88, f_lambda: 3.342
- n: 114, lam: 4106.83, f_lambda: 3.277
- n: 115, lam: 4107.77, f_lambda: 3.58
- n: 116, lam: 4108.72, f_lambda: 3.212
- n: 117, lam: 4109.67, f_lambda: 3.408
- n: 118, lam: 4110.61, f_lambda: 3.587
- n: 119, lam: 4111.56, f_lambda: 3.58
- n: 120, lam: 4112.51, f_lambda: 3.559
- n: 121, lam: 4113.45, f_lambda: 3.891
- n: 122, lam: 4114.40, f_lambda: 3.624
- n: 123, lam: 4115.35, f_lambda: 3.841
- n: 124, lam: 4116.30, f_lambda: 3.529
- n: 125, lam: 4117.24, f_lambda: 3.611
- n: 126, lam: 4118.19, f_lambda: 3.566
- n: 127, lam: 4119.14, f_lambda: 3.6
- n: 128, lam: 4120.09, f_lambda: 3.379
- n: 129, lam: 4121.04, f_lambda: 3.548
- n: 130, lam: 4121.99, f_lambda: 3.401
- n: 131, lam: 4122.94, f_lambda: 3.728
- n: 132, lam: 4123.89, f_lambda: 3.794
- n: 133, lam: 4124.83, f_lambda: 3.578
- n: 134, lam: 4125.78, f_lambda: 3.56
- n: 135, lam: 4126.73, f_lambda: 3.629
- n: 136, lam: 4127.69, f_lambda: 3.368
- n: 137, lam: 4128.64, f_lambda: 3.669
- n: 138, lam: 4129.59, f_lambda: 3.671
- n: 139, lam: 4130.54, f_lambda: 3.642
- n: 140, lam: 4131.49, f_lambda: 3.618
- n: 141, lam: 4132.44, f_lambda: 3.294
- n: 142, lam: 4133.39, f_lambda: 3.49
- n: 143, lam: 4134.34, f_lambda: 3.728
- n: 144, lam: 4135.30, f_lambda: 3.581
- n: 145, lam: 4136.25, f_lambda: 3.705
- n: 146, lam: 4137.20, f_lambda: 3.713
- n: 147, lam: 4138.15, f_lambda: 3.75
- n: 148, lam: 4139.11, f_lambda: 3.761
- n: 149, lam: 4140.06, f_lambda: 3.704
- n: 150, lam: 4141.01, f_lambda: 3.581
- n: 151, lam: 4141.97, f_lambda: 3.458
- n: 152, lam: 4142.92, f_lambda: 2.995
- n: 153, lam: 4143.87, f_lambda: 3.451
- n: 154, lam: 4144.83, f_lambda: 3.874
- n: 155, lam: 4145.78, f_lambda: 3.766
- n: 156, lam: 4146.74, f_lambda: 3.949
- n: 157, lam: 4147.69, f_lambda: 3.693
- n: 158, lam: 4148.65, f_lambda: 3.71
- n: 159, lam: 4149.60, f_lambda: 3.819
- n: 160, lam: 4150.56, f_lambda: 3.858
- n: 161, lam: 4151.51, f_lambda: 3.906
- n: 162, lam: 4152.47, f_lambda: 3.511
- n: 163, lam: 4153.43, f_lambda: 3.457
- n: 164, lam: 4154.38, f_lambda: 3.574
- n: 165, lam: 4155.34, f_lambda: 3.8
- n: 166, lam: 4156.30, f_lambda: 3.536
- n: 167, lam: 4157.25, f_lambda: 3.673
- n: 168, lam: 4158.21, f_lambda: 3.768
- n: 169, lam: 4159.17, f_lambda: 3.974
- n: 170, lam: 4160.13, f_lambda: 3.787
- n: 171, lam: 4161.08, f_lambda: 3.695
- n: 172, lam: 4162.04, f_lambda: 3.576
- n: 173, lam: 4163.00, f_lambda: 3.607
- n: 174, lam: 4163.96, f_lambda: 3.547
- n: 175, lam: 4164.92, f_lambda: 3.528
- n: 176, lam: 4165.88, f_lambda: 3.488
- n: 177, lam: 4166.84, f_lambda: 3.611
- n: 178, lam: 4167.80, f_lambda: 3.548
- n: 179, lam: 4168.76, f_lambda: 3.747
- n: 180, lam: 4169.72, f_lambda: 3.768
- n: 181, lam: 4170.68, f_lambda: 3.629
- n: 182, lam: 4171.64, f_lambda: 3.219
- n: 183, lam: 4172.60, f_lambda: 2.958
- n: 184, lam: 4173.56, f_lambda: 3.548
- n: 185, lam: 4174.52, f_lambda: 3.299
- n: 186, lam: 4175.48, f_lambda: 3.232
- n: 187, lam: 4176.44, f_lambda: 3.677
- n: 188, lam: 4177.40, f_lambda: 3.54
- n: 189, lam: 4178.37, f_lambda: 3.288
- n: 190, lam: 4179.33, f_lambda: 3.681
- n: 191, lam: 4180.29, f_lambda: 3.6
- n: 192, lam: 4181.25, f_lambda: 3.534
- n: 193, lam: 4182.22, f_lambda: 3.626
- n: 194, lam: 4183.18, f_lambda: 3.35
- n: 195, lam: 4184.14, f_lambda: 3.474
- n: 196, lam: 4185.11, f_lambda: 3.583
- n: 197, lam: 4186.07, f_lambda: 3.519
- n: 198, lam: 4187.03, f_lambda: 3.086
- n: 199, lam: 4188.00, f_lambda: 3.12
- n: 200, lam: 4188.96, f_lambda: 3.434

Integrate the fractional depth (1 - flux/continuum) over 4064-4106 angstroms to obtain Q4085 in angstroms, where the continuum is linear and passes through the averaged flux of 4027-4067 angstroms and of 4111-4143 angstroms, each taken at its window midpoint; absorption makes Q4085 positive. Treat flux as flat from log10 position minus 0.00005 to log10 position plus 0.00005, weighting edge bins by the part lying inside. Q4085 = 2.1 angstroms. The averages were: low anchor 3.59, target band 3.42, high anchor 3.6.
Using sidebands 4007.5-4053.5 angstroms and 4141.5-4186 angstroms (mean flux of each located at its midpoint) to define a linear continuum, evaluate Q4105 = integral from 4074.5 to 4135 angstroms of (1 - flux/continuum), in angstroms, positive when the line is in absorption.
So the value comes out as 2.4 angstroms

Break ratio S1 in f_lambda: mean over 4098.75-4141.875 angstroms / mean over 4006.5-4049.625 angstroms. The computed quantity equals 0.96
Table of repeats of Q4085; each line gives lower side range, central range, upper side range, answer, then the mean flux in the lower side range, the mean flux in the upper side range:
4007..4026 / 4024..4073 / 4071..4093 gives 0.2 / 3.6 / 3.59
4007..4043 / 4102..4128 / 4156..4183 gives 0.9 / 3.6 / 3.56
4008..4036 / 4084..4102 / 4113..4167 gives 1.1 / 3.57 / 3.63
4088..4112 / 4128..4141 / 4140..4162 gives -0.3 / 3.27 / 3.67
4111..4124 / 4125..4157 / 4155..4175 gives -0.3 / 3.61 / 3.58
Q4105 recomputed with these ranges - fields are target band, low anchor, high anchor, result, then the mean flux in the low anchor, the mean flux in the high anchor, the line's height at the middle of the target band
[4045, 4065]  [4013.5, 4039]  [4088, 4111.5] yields -0.6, 3.61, 3.26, 3.47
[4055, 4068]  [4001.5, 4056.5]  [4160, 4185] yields 0.1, 3.58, 3.52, 3.56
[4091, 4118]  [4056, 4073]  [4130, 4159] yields 2.3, 3.56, 3.65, 3.6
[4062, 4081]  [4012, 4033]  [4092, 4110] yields -1.5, 3.59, 3.11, 3.29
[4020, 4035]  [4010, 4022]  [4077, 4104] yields 0.2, 3.63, 3.34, 3.59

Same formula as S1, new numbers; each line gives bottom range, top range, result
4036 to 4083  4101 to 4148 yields 0.97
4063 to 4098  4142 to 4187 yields 1.01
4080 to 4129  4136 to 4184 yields 1.05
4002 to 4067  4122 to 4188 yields 1.00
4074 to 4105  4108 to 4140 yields 1.07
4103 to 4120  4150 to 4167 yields 1.06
